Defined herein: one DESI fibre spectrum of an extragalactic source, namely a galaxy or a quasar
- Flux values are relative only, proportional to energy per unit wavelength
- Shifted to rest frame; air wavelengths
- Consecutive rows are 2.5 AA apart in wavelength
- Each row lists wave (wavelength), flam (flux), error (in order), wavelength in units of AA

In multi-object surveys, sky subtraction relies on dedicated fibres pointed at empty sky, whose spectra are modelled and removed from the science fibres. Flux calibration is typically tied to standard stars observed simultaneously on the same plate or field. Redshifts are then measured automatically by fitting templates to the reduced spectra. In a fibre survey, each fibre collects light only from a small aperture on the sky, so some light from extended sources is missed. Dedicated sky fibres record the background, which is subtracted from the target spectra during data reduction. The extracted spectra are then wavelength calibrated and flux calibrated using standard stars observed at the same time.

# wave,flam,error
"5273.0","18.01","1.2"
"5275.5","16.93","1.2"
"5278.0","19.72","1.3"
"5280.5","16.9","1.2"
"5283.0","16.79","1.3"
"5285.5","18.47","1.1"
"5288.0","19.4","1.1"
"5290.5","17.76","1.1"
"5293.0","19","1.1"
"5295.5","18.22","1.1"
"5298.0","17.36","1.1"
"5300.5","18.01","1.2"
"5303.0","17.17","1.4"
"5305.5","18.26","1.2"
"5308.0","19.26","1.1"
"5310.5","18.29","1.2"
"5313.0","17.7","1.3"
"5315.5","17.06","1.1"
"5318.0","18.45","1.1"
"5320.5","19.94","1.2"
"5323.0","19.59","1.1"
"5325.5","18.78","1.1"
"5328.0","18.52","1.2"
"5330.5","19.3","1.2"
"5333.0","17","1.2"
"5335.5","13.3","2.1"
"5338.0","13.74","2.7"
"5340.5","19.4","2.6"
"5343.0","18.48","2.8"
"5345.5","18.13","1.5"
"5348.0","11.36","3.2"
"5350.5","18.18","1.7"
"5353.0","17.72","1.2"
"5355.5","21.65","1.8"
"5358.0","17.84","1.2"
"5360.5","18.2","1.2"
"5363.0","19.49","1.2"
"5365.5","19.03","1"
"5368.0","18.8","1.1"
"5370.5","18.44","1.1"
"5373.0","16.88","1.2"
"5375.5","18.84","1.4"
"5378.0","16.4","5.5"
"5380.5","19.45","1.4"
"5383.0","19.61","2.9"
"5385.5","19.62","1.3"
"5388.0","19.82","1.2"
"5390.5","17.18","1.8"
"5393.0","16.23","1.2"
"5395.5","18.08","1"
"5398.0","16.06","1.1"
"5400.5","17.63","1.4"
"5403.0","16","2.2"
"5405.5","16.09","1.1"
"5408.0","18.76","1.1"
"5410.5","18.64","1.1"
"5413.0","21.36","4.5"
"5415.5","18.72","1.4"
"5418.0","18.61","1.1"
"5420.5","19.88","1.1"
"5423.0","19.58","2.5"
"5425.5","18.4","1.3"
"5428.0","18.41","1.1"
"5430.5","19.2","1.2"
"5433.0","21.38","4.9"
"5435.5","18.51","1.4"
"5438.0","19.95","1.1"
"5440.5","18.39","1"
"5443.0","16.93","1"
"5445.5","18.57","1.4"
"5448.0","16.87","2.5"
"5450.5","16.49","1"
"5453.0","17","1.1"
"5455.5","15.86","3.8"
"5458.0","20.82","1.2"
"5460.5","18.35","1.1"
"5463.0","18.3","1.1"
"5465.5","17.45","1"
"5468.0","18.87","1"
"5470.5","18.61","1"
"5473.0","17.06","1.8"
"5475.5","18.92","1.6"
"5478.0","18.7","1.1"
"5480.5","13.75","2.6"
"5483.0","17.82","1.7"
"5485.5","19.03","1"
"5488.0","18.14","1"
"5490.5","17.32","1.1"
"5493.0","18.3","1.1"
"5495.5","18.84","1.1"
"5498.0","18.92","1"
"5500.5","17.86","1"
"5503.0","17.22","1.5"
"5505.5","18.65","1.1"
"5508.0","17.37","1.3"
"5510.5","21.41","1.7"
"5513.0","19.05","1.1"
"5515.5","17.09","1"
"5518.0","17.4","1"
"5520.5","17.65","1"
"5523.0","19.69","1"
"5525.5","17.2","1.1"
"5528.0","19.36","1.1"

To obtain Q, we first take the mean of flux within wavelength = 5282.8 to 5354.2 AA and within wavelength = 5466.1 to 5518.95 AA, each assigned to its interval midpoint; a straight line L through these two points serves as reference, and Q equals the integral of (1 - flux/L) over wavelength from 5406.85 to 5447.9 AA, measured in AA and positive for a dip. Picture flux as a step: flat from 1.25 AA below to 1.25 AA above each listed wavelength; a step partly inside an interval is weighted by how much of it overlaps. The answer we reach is -2.4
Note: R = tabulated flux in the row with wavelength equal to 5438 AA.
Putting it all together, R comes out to 19.95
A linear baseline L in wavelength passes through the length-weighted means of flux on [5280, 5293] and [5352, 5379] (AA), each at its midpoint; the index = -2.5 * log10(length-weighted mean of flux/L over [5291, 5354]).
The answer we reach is 0.03 mag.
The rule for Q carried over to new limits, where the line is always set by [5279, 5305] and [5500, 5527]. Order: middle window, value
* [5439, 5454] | 0.6 AA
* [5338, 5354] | 1.0 AA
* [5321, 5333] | -0.6 AA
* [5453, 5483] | 0.6 AA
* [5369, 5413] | 0.3 AA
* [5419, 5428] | -0.5 AA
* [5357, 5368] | -0.4 AA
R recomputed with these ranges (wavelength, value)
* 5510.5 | 21.41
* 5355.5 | 21.65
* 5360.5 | 18.2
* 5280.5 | 16.9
